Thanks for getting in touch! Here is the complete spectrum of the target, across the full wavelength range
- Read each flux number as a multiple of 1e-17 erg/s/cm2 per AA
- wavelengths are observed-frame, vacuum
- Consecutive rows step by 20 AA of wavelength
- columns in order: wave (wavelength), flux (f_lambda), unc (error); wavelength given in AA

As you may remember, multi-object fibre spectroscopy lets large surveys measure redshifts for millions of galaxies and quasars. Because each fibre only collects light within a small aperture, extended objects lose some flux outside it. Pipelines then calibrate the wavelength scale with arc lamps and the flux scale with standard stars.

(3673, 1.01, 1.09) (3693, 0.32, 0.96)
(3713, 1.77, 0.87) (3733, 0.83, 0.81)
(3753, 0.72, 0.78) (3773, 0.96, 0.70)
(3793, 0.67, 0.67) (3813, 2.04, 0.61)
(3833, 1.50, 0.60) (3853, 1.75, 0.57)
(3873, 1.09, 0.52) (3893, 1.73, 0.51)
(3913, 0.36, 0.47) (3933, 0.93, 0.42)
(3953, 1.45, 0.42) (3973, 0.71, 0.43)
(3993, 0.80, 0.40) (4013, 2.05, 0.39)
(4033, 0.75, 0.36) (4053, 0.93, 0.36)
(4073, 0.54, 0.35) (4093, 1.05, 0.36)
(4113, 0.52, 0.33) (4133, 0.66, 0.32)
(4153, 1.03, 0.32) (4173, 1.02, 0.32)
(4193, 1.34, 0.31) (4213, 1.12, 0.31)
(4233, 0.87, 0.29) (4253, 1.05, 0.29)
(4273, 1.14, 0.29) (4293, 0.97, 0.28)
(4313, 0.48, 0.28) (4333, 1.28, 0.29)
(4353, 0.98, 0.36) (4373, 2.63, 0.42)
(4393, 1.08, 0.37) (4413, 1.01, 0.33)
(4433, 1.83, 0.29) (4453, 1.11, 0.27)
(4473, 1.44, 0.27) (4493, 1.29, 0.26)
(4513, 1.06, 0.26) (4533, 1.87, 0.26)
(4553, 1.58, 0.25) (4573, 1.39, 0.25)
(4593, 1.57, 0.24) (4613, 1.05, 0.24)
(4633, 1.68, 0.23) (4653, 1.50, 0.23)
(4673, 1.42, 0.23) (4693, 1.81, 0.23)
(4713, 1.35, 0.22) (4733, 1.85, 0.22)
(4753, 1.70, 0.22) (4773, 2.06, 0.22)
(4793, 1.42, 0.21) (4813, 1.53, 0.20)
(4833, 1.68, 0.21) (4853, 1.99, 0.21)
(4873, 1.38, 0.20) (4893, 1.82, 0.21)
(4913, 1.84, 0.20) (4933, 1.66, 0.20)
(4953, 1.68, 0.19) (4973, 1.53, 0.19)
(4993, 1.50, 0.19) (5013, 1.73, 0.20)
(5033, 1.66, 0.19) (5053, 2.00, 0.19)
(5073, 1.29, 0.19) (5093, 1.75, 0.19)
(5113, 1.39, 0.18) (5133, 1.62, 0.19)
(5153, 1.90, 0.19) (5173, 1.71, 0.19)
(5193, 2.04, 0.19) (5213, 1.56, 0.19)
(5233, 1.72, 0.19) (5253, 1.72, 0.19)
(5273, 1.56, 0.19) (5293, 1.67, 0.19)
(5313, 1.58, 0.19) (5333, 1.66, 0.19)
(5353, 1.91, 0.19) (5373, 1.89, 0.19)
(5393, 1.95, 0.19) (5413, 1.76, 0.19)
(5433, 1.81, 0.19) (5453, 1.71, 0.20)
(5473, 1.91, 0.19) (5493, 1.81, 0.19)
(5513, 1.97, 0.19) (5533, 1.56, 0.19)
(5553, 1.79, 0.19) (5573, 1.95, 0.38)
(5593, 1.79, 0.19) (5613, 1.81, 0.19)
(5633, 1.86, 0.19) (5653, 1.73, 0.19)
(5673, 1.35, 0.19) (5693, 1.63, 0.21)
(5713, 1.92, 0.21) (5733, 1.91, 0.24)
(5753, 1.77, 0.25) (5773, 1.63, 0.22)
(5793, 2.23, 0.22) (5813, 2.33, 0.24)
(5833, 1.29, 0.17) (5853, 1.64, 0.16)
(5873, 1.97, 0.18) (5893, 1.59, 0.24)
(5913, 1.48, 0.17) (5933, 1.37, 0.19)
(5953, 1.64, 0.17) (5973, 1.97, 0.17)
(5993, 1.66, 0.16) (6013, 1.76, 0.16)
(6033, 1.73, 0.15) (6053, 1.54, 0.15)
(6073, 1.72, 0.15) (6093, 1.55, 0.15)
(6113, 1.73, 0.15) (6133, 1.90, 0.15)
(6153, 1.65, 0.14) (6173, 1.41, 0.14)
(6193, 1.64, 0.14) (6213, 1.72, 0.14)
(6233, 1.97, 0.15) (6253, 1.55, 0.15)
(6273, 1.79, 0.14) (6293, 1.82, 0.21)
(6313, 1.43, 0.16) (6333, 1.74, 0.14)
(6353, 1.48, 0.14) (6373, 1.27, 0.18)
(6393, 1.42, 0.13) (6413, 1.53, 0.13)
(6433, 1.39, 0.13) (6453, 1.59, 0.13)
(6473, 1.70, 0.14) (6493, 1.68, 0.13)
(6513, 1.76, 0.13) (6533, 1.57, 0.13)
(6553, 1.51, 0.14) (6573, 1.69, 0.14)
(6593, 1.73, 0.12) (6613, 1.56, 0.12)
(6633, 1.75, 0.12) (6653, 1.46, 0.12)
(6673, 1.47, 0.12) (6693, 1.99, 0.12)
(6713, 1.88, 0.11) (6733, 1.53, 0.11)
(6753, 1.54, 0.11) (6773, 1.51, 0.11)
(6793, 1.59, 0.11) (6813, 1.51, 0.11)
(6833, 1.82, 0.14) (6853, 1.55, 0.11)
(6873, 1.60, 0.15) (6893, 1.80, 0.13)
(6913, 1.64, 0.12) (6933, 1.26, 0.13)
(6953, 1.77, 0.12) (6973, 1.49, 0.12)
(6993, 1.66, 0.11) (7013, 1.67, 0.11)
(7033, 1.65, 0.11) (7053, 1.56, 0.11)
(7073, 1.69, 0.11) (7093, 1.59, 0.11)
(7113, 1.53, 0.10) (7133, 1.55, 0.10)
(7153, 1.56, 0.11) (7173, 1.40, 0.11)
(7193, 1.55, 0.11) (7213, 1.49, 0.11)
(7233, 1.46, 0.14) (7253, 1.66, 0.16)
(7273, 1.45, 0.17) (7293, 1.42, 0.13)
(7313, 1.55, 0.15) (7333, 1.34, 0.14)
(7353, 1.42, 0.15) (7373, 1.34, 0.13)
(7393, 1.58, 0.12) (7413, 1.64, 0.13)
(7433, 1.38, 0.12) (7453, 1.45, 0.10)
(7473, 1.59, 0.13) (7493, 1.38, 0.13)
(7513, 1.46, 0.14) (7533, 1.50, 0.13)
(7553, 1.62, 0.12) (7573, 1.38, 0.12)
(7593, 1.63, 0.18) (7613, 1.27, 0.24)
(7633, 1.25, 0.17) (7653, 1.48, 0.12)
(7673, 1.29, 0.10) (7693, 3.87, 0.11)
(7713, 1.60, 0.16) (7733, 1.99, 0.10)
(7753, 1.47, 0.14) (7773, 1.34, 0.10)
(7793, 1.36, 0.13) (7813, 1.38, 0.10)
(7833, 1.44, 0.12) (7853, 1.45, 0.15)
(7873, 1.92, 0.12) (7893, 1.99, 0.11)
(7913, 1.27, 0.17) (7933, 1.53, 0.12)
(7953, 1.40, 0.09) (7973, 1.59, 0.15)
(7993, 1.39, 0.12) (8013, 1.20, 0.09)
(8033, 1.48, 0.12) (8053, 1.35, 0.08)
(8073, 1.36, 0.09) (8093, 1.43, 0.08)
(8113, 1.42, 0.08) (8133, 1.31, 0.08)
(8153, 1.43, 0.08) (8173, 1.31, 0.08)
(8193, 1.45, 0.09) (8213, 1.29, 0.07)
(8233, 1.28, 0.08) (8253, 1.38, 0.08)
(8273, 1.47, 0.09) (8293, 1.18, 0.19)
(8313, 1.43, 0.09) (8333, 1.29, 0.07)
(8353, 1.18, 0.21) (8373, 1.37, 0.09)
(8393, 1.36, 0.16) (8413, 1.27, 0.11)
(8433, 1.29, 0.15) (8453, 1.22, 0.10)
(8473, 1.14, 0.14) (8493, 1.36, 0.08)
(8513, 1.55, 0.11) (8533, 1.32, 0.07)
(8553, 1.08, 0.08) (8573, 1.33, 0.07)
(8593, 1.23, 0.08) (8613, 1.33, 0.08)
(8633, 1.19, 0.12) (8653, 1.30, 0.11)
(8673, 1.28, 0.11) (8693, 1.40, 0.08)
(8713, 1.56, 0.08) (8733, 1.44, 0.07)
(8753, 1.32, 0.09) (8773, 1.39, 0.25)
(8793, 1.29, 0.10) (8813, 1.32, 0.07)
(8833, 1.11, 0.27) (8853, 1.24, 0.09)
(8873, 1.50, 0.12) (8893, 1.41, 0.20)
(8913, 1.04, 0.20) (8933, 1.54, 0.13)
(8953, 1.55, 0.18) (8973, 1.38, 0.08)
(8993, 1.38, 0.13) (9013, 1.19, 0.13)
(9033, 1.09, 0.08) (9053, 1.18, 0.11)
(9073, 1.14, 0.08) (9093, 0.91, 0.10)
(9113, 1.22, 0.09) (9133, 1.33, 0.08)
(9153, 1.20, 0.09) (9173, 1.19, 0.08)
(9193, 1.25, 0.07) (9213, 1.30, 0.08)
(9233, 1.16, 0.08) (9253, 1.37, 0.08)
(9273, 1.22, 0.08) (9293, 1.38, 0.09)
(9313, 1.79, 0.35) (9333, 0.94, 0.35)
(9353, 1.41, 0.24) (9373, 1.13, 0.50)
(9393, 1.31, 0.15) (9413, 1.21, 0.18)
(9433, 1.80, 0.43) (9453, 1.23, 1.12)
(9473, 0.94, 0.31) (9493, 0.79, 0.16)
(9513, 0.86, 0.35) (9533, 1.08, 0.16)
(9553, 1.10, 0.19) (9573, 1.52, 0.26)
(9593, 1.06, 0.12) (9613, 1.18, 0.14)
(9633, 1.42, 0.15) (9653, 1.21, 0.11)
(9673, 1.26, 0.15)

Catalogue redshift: 0.17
